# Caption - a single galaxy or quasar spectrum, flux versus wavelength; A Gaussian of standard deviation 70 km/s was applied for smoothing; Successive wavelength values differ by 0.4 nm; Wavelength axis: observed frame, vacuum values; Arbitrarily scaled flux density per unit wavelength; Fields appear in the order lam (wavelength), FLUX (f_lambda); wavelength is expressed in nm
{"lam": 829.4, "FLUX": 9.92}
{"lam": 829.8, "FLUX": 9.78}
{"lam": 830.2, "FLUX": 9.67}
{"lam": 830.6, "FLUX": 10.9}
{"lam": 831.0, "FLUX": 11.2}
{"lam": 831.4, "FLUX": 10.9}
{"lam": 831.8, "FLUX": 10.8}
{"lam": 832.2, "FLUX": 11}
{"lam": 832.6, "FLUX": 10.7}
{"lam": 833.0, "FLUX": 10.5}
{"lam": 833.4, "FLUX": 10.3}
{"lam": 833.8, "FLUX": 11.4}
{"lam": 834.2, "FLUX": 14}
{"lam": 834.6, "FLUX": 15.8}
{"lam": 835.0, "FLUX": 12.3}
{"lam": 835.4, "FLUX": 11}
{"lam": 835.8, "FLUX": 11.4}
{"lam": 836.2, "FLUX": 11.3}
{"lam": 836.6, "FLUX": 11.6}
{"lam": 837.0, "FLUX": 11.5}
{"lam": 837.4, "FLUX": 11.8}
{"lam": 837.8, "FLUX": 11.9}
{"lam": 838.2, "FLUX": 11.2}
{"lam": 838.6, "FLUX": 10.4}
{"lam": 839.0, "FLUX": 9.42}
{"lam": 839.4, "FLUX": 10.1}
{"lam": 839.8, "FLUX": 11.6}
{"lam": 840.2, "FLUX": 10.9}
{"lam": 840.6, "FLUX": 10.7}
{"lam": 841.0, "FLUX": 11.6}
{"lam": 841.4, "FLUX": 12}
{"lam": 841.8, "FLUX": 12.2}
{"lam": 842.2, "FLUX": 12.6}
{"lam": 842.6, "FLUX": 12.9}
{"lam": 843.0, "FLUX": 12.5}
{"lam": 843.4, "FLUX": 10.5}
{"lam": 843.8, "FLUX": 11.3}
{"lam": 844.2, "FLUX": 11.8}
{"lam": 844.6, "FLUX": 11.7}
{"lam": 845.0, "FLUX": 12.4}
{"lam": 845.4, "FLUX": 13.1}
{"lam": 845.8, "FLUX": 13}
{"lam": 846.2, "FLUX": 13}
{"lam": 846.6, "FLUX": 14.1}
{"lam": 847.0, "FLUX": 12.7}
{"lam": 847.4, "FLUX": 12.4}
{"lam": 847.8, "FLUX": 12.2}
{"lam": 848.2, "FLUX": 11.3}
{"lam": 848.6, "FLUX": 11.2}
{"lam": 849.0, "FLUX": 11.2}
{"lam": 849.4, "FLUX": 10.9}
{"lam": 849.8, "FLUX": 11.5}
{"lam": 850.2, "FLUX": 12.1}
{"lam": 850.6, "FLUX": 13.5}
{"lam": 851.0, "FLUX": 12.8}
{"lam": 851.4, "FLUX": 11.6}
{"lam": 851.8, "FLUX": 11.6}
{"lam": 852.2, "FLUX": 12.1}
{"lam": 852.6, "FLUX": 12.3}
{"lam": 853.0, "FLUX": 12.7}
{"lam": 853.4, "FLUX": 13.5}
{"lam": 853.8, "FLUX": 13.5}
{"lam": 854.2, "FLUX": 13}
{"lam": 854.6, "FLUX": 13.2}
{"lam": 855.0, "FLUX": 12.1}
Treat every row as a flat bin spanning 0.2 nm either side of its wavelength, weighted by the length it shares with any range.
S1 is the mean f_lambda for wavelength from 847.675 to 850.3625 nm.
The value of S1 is 11.5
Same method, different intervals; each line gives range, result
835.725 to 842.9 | 11.4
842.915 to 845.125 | 11.6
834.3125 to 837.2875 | 12.2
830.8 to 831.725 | 11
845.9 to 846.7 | 13.4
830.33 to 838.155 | 11.6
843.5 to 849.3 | 12.2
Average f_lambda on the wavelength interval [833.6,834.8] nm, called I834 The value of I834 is 13.7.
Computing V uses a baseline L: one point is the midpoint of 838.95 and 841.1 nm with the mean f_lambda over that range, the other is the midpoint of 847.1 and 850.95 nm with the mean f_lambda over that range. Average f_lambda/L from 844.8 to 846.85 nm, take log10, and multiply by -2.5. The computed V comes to -0.144 mag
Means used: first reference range 10.8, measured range 13.1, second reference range 11.9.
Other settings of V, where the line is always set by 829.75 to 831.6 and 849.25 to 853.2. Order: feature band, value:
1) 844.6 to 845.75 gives -0.08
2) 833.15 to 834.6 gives -0.15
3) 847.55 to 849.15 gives 0.04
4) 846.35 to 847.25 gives -0.13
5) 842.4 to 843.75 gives -0.04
